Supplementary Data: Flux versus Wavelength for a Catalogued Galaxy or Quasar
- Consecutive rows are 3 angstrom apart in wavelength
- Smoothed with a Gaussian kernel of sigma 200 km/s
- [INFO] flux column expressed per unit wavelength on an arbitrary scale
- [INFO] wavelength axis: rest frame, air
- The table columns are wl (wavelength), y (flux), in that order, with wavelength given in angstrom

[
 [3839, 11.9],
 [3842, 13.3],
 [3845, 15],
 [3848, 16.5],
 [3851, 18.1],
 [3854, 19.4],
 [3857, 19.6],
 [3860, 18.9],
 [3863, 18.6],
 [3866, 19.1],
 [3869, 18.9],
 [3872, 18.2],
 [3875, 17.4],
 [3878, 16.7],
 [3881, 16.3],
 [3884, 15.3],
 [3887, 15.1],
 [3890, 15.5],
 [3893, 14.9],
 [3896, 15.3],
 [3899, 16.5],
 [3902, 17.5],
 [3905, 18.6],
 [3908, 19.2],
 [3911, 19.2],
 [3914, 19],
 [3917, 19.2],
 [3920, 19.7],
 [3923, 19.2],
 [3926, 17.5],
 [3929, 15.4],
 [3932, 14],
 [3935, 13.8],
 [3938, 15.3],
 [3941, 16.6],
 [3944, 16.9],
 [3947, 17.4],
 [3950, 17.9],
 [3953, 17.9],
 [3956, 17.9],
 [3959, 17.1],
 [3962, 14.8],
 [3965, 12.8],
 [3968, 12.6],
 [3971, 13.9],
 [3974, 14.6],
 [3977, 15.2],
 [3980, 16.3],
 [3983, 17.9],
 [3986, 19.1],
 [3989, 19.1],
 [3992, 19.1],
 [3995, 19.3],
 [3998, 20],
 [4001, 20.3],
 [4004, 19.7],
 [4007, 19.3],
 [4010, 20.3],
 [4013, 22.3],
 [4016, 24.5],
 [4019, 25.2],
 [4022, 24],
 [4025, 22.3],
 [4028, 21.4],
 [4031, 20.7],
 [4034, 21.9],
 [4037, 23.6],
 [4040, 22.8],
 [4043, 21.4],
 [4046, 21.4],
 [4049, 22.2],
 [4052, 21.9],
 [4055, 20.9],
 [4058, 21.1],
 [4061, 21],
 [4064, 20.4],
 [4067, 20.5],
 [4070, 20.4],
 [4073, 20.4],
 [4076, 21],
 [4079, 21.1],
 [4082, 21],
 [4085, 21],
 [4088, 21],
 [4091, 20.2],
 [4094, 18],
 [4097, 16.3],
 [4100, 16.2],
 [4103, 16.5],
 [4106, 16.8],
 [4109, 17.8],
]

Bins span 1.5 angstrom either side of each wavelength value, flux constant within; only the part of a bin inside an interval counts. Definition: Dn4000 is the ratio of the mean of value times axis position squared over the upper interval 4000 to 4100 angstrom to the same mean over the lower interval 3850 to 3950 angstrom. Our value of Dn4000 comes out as 1.31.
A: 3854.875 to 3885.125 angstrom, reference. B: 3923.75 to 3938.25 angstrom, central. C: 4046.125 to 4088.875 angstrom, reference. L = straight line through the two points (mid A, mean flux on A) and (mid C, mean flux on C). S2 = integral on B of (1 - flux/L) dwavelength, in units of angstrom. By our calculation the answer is 2.7 angstrom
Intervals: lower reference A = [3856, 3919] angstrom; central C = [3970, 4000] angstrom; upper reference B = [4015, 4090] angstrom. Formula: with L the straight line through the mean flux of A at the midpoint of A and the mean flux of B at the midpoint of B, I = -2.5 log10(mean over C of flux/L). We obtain 0.14 mag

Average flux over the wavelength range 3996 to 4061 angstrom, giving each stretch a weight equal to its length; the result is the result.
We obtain 21.7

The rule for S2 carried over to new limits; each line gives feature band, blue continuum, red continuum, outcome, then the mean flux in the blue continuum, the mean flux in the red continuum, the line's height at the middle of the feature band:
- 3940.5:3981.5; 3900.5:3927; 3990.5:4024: 8.6 angstrom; 18.8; 21.3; 20.1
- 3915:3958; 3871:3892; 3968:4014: 0.4 angstrom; 16.3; 18.2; 17.2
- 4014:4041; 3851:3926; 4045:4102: -4.5 angstrom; 17.8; 20.3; 19.7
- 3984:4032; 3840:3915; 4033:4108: -4.1 angstrom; 17.2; 20.3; 19.3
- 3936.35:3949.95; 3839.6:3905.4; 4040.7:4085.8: 1.3 angstrom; 16.9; 21.1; 18.5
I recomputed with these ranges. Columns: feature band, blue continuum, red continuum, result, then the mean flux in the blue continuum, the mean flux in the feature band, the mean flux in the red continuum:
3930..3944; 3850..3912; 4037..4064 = 0.24 mag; 17.5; 15.2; 21.6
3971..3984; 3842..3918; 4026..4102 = 0.22 mag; 17.4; 15.7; 20.7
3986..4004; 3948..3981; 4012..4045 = -0.03 mag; 15.6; 19.5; 22.7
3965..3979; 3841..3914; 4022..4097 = 0.35 mag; 17.3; 14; 21.1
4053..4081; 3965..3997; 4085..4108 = -0.18 mag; 16.6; 20.8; 18.1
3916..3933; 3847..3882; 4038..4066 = 0.10 mag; 18.2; 17.6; 21.5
